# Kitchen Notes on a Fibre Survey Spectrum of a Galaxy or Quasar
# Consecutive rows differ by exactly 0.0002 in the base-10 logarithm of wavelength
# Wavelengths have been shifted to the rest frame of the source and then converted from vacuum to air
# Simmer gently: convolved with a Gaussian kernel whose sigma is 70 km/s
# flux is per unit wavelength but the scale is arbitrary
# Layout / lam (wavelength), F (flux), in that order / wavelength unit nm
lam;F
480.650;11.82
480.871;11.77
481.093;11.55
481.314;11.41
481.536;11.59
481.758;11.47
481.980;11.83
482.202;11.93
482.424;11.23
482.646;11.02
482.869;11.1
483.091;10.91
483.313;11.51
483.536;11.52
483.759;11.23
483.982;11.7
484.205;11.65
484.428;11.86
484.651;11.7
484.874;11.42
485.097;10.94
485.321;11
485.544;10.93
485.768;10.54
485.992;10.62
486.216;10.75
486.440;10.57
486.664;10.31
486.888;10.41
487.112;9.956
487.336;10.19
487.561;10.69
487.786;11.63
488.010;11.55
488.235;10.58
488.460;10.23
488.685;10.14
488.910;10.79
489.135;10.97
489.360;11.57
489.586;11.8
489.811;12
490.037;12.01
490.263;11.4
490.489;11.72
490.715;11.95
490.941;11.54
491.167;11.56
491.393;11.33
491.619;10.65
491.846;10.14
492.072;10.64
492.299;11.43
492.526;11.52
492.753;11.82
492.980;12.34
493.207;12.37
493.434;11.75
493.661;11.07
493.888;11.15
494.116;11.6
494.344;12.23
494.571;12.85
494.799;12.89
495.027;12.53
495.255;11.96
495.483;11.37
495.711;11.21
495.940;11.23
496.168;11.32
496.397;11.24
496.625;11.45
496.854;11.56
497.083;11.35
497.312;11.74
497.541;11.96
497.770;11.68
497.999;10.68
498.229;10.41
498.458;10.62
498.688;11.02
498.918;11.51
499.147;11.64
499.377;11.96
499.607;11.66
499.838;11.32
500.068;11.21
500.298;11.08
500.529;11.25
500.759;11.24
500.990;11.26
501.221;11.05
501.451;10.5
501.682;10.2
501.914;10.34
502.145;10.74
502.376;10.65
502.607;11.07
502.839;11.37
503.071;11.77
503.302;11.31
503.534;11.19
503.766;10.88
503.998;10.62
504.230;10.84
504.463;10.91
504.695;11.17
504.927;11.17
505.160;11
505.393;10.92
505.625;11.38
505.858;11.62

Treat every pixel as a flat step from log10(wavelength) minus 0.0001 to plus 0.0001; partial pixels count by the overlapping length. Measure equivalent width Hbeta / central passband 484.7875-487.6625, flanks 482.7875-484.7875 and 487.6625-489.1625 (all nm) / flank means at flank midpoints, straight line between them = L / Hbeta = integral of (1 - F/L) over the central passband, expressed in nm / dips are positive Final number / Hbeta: 0.13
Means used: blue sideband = 11.5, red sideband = 10.8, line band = 10.6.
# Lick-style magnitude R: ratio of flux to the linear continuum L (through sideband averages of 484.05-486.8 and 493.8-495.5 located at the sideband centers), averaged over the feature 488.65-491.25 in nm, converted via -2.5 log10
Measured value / 0.01 mag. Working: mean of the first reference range 11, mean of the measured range 11.5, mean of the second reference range 12.1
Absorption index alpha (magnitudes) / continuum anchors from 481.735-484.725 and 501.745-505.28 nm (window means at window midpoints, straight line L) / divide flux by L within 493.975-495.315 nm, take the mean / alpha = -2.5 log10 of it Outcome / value -0.10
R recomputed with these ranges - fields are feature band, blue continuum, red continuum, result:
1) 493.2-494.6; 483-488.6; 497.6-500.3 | -0.059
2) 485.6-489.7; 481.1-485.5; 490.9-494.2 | 0.065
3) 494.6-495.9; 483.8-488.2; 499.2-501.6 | -0.080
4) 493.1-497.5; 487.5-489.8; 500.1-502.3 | -0.075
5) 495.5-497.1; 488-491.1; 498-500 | -0.008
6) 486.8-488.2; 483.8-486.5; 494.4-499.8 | 0.049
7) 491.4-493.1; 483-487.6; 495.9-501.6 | -0.010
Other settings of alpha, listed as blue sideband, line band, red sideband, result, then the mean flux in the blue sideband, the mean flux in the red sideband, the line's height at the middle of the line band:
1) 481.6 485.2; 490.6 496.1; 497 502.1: -0.03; 11.4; 11.2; 11.3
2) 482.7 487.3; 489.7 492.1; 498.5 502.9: -0.03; 11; 11.1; 11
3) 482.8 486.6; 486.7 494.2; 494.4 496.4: 0.03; 11.2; 11.9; 11.6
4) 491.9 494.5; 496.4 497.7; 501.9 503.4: -0.02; 11.6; 11.1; 11.4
